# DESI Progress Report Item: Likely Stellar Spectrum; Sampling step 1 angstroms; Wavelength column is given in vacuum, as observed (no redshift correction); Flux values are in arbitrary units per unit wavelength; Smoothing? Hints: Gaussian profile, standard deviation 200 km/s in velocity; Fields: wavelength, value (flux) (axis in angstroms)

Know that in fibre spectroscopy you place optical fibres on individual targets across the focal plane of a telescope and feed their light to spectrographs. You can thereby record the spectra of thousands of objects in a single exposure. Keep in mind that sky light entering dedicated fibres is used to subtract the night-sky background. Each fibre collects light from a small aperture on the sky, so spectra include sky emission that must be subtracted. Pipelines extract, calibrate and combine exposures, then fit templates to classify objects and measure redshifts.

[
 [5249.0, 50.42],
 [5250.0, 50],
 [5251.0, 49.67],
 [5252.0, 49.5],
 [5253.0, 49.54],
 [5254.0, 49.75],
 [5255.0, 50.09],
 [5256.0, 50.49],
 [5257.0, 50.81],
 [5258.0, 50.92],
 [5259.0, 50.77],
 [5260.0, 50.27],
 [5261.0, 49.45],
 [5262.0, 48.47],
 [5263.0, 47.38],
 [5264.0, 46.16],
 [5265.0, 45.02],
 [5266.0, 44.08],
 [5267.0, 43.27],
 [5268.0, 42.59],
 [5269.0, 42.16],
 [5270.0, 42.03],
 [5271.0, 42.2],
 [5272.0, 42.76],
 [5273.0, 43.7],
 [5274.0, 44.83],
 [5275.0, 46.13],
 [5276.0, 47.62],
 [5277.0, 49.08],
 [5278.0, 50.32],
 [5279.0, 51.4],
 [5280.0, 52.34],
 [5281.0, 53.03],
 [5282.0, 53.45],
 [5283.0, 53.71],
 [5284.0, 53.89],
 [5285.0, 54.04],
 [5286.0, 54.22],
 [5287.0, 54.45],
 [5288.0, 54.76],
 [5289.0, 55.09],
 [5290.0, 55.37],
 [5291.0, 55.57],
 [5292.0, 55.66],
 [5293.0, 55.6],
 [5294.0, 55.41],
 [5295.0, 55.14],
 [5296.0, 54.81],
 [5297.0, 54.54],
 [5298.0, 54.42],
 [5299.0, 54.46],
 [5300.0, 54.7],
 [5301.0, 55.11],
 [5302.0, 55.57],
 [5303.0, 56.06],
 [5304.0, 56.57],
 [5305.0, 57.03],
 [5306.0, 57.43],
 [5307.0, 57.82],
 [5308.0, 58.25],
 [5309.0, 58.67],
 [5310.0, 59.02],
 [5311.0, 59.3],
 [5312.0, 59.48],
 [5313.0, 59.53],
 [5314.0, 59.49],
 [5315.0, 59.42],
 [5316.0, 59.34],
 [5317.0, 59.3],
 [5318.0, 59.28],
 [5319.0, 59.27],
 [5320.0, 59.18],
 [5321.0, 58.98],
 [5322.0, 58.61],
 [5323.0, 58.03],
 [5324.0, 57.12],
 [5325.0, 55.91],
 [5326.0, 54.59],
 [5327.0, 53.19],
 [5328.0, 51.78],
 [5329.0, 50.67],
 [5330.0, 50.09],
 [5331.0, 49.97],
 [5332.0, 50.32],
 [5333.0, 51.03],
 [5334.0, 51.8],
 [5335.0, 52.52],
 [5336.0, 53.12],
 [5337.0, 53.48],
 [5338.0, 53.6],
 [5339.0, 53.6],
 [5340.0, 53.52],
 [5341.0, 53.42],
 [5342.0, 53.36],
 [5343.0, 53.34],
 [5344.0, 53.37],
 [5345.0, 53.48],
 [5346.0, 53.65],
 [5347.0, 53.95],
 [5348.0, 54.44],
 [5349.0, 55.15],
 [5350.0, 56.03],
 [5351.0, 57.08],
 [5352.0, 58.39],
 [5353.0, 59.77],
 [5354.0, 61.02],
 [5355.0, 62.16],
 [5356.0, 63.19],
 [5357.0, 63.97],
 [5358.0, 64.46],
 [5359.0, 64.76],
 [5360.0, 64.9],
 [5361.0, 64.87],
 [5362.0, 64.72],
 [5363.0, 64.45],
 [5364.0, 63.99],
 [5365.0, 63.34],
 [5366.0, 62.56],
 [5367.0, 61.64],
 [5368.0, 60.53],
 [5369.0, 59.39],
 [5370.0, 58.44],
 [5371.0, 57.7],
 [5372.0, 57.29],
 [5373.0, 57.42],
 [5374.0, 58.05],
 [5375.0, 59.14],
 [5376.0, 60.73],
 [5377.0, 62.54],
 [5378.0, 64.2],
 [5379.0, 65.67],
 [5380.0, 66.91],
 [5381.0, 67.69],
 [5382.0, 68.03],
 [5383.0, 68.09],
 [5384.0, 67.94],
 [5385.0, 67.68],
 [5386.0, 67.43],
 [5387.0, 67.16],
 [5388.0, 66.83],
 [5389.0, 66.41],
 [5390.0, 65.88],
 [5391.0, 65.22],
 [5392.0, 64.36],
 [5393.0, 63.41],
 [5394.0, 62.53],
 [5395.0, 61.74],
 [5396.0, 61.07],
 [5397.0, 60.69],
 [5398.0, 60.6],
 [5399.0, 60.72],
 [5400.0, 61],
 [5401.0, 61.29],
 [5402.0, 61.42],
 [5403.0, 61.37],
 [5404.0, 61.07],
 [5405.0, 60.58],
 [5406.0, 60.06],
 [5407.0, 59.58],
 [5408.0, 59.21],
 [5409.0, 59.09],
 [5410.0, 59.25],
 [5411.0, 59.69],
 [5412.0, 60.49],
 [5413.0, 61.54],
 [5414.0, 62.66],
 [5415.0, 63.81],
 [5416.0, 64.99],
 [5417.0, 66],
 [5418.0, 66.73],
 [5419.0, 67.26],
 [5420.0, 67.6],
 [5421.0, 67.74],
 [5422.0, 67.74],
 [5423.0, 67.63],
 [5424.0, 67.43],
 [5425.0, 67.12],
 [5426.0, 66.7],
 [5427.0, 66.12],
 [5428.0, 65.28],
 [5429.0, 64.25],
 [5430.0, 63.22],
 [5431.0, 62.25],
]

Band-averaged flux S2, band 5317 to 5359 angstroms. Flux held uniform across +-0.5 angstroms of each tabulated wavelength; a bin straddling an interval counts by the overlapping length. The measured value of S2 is 55.8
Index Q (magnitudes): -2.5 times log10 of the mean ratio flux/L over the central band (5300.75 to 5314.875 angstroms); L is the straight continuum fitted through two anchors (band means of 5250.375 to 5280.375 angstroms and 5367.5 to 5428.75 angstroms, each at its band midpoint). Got -0.11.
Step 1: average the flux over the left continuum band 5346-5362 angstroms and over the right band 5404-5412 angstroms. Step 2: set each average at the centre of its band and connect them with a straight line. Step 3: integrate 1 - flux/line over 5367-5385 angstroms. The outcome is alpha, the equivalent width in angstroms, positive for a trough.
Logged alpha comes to -0.73 angstroms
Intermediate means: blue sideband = 60.2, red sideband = 59.8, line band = 62.5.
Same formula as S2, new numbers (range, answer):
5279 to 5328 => 56.3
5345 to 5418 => 62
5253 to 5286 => 48.3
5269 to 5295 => 51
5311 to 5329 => 57.6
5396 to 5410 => 60.5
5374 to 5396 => 65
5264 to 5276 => 43.8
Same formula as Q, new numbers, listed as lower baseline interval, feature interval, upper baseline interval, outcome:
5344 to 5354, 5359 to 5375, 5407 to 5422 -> -0.062 mag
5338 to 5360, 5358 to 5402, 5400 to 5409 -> -0.073 mag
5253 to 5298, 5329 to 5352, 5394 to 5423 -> 0.057 mag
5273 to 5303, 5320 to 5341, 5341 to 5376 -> 0.062 mag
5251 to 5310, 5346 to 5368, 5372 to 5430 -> -0.032 mag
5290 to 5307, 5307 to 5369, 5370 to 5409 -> 0.022 mag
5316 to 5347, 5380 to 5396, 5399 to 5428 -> -0.092 mag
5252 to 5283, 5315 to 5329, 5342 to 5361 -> -0.046 mag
